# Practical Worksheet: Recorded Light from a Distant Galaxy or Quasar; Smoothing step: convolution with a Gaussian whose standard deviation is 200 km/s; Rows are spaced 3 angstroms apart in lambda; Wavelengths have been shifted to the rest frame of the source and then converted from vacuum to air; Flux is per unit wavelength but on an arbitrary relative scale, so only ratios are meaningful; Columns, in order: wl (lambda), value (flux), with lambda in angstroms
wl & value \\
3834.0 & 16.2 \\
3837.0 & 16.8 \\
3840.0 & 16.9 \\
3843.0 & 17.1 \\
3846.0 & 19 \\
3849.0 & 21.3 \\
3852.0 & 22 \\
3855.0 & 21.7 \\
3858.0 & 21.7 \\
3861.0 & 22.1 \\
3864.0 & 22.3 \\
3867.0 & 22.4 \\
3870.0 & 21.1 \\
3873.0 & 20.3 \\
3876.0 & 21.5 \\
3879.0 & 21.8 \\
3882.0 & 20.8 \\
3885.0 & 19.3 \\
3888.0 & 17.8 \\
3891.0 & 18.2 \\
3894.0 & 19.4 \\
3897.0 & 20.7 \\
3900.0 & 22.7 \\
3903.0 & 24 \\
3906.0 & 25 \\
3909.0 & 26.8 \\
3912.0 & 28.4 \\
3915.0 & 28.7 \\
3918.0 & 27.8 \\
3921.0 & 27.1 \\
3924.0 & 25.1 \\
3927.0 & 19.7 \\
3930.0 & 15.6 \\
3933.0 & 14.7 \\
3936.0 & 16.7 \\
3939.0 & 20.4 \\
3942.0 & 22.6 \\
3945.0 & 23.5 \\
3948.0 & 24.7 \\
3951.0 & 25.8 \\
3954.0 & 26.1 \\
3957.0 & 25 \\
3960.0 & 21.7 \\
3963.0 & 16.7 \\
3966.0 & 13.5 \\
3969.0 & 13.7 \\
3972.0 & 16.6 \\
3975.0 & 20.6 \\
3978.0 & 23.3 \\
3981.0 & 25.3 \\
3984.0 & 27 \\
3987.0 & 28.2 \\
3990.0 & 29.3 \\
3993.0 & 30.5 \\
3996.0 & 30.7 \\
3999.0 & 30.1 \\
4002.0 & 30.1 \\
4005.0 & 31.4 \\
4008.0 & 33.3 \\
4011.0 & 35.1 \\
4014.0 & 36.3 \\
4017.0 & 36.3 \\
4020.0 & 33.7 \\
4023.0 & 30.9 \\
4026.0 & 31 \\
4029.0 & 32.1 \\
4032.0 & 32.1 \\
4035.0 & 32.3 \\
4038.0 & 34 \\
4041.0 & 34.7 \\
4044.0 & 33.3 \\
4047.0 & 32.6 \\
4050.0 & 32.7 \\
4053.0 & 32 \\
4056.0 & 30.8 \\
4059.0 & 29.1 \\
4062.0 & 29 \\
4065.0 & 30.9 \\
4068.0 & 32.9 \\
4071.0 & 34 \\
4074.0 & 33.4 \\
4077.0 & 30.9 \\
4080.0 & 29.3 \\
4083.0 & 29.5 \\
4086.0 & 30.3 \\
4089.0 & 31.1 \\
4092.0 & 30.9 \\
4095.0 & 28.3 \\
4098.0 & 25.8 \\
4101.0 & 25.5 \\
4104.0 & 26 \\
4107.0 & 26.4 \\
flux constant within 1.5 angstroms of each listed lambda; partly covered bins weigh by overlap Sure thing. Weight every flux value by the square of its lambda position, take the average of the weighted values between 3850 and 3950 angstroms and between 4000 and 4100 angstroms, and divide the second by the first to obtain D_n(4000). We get 1.6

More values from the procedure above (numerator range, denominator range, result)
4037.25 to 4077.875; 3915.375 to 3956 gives 1.52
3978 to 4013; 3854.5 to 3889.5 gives 1.51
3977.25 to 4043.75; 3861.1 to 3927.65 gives 1.46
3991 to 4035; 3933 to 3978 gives 1.63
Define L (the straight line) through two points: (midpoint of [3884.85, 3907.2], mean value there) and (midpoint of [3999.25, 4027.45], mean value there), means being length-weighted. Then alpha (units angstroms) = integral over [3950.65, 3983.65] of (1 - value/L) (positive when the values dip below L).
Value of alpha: 8.6 angstroms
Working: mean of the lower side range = 20.9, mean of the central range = 20.8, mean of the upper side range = 33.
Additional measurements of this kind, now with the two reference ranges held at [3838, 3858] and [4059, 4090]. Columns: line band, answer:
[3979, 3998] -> -1.17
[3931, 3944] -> 2.98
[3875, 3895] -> 1.64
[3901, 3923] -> -3.59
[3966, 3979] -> 4.10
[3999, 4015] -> -2.99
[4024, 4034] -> -1.03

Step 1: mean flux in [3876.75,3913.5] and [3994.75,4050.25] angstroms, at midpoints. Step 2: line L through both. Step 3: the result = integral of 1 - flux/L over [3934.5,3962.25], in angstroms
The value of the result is 3.97 angstroms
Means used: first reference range 22.1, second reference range 32.8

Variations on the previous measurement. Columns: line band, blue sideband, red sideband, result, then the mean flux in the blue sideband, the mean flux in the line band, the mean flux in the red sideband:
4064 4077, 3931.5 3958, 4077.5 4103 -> -2.2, 22.1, 32.7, 28.9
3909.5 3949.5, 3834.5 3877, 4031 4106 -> 1.8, 20.3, 22.8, 30.8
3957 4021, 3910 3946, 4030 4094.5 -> 0.5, 22.6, 26.7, 31.7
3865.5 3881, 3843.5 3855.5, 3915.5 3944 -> -0.4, 20.6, 21.4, 21.4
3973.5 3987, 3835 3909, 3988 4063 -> 2.0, 20.8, 24.5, 32.1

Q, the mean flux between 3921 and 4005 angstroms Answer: 23.1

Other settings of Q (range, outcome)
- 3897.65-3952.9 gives 23.3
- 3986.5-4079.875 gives 32.1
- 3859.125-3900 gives 20.7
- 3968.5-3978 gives 18.3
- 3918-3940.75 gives 20.5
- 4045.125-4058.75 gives 31.8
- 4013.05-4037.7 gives 33.1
